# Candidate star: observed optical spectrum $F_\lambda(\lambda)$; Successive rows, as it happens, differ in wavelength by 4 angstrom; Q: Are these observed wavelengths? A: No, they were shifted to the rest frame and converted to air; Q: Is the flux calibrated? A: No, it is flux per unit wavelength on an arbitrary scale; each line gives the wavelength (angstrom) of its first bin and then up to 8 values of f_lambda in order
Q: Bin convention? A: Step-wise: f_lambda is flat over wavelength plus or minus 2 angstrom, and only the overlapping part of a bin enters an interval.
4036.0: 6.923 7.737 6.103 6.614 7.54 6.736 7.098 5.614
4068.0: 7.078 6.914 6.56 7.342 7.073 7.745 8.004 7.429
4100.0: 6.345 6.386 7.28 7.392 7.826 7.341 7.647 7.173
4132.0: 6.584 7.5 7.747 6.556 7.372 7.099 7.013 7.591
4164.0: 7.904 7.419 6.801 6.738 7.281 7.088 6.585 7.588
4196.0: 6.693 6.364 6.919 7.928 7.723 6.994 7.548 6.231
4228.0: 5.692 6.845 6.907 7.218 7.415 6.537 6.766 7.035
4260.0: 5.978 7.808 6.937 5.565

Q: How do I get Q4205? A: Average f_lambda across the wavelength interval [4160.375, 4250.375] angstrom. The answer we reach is 7.03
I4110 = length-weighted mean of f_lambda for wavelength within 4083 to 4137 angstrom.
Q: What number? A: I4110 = 7.27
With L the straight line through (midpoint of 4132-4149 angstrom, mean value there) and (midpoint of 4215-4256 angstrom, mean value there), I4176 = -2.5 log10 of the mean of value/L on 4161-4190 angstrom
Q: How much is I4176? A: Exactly -0.010 mag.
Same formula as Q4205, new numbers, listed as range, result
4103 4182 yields 7.24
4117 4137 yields 7.27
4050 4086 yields 6.88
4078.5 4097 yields 7.53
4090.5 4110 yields 7.07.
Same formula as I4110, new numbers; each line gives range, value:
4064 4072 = 6.67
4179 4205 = 6.92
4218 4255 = 6.8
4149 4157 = 7.1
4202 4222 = 7.42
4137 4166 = 7.33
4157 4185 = 7.26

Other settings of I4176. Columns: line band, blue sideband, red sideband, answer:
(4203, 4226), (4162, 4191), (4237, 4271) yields -0.03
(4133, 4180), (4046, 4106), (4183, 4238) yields -0.04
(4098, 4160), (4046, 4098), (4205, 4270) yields -0.02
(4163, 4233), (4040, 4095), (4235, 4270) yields -0.01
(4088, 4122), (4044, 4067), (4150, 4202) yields -0.07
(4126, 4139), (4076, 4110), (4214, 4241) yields -0.01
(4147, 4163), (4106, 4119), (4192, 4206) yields -0.02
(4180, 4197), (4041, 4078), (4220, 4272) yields -0.05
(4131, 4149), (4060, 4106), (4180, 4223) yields -0.02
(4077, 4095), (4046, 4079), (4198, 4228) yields -0.10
